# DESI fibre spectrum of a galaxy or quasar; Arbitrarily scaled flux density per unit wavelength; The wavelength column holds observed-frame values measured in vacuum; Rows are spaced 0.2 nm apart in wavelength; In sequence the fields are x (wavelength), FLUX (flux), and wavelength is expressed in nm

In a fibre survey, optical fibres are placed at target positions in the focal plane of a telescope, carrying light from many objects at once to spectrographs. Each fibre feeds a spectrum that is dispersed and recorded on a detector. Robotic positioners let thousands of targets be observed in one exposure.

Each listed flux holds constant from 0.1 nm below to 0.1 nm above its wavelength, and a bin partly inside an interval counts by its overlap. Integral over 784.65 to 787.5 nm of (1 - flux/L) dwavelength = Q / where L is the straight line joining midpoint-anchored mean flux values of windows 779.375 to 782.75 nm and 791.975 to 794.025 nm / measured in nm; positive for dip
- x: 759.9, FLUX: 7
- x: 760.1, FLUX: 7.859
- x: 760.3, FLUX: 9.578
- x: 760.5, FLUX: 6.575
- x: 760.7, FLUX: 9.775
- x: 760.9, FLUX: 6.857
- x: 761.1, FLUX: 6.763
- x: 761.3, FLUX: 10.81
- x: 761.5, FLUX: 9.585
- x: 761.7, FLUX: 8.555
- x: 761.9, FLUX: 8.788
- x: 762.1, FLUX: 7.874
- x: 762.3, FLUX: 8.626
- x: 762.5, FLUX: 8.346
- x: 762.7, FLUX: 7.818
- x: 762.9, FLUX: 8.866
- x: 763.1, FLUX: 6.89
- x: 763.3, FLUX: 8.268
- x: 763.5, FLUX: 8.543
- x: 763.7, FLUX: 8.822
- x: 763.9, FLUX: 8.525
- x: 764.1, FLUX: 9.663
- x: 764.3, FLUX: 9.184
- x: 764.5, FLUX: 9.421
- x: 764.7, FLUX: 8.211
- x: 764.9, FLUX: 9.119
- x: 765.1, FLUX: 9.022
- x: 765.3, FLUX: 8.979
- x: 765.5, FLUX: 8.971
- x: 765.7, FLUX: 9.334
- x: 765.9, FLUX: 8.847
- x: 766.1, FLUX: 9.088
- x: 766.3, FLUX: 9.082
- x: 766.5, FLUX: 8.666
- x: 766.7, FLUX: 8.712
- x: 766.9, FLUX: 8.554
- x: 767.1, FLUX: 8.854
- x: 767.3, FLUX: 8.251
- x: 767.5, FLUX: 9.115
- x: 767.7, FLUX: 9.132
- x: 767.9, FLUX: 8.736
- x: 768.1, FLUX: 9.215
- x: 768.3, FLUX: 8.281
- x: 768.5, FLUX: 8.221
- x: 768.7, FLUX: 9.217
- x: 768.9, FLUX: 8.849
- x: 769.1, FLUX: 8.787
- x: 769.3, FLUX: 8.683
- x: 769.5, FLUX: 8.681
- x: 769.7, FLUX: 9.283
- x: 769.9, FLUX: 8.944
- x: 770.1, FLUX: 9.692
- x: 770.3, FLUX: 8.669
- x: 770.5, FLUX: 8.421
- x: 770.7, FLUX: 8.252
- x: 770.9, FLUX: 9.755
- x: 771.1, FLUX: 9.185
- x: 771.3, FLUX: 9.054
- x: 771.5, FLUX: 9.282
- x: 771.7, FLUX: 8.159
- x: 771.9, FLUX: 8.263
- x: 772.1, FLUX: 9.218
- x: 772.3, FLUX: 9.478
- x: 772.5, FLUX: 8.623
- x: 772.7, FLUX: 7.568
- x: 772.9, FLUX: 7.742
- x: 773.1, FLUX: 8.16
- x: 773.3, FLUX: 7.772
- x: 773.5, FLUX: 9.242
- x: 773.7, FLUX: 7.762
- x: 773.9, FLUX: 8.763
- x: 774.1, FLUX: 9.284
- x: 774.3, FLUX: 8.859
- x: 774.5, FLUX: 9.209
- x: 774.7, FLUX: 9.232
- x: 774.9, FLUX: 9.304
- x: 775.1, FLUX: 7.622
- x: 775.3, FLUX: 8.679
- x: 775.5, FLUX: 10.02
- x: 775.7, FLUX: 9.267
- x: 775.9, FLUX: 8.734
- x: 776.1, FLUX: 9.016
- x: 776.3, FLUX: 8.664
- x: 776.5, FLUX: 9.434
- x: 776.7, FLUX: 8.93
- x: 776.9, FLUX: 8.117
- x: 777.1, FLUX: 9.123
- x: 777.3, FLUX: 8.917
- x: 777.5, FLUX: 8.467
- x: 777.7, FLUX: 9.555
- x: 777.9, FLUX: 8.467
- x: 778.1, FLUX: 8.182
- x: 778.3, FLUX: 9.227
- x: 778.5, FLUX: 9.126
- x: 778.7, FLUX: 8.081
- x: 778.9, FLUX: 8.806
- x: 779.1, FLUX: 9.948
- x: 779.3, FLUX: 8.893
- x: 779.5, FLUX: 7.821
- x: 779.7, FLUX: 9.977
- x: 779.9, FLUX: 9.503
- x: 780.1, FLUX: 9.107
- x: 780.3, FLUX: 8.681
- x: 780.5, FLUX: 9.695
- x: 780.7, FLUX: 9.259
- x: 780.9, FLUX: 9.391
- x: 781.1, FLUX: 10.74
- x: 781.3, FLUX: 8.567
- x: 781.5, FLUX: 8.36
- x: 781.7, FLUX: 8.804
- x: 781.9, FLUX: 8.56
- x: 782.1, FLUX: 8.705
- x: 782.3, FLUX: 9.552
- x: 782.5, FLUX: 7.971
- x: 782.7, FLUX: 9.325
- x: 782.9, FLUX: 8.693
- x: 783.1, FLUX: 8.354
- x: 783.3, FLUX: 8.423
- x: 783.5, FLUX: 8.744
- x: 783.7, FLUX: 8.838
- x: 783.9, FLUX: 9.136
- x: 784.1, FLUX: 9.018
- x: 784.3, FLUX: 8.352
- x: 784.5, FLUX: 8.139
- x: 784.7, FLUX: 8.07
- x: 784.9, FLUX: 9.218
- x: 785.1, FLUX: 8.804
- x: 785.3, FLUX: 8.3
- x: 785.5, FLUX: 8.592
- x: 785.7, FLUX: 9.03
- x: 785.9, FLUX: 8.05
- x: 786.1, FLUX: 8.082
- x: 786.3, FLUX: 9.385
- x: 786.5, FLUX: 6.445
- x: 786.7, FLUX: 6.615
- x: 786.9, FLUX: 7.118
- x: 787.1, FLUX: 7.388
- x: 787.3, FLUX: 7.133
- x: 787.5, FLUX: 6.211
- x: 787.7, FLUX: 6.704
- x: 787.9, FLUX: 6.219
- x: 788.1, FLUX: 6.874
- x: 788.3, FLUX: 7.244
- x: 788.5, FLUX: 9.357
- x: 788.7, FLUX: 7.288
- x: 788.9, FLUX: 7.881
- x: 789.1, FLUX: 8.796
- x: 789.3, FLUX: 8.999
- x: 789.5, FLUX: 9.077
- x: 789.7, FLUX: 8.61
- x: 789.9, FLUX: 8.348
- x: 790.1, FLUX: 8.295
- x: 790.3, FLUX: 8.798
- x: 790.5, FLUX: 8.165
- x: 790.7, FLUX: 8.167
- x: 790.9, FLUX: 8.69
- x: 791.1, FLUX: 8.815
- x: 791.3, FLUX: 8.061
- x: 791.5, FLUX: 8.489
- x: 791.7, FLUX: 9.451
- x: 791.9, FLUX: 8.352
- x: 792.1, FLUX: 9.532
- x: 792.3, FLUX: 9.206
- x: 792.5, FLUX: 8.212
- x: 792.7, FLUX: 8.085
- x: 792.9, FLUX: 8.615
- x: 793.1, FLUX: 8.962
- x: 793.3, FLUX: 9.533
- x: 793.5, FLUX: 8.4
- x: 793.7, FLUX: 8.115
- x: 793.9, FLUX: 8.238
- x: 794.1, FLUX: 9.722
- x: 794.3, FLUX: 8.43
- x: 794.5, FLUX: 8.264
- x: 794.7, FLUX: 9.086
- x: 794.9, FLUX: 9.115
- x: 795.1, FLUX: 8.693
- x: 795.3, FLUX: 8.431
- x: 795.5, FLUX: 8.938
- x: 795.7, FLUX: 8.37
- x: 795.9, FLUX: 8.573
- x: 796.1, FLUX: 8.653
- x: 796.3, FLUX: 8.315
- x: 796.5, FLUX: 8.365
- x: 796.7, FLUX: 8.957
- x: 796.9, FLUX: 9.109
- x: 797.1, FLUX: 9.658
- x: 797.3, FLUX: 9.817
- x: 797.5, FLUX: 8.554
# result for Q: 0.31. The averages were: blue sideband 9.05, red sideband 8.7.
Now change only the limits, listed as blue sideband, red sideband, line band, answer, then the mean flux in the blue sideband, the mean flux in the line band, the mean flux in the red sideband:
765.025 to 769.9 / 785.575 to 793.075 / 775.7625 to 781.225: -0.36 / 8.86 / 9.03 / 8.11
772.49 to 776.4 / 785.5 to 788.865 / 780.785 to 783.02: -0.28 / 8.68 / 8.97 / 7.49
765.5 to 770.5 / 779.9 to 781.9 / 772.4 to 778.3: 0.20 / 8.86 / 8.72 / 9.16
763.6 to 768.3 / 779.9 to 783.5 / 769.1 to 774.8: 0.11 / 8.92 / 8.76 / 8.96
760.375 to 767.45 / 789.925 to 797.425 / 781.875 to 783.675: -0.01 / 8.64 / 8.71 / 8.72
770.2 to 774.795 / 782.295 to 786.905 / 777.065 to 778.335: -0.03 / 8.69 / 8.81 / 8.43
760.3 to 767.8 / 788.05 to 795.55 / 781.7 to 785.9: -0.04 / 8.67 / 8.68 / 8.57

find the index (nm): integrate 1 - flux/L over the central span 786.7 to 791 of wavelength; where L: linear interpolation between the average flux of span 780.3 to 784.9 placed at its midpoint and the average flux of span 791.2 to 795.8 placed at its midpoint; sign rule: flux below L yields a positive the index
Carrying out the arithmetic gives 0.453 nm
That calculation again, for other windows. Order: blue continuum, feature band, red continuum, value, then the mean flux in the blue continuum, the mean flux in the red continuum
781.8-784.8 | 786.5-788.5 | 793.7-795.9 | 0.40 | 8.66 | 8.69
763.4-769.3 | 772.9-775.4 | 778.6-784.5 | 0.08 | 8.87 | 8.93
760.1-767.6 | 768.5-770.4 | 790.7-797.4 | -0.06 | 8.66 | 8.76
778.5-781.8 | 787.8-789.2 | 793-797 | 0.19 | 9.1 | 8.71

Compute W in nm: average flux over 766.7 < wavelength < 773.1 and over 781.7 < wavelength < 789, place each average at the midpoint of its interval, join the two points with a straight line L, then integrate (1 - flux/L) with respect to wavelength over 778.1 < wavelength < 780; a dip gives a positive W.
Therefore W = -0.140 nm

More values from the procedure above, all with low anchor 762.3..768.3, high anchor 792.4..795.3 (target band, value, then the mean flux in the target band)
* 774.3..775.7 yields -0.047 nm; 9.02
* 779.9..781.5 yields -0.108 nm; 9.3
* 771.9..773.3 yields 0.053 nm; 8.4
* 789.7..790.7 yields 0.032 nm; 8.4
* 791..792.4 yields -0.027 nm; 8.84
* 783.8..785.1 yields 0.005 nm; 8.67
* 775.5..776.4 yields -0.033 nm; 9.04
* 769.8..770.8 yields -0.006 nm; 8.8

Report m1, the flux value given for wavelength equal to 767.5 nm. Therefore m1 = 9.115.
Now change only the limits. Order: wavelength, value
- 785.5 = 8.592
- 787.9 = 6.219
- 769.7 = 9.283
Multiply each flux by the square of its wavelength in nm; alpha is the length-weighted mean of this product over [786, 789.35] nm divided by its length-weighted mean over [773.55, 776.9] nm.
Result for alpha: 0.87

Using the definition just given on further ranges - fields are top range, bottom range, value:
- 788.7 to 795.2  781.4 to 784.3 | 1.01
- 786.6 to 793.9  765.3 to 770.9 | 0.98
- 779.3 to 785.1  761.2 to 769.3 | 1.06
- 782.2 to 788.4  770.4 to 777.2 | 0.95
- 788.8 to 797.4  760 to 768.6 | 1.08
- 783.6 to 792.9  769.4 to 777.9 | 0.97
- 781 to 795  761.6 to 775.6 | 1.01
